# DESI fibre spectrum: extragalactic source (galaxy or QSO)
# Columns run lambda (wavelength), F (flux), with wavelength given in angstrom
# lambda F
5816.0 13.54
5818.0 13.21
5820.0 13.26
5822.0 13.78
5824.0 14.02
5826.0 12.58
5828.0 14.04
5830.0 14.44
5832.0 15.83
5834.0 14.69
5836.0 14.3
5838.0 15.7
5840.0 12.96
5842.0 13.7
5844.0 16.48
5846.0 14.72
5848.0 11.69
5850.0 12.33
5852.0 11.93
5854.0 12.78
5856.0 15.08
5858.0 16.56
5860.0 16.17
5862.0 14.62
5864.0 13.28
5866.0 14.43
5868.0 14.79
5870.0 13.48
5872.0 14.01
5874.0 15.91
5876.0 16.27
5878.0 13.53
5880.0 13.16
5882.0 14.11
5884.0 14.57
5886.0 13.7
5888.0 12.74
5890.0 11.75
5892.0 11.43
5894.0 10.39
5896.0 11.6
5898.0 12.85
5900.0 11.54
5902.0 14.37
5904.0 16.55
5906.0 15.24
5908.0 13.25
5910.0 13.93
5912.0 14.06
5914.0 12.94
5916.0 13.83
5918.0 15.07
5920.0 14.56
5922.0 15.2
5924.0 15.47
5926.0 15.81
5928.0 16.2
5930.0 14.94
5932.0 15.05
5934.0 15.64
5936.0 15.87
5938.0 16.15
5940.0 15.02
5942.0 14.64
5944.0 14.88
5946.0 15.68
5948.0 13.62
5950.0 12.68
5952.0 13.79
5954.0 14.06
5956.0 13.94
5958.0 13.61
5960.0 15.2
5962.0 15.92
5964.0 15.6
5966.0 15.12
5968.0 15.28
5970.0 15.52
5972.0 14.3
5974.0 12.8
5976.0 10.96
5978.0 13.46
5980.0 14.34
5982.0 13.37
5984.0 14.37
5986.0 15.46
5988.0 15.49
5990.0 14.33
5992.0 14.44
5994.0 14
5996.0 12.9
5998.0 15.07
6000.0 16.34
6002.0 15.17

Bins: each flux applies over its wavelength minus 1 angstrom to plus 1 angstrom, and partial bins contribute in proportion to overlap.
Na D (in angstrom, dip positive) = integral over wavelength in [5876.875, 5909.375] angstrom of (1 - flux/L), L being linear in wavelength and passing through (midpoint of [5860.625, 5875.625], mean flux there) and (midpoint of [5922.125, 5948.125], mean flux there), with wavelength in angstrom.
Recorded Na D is 3.5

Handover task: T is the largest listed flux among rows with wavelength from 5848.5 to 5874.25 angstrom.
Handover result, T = 16.56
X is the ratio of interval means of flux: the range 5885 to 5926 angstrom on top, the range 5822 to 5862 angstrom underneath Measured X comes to 0.96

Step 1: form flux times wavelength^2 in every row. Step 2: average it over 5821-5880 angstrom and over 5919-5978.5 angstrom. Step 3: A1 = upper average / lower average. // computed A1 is 1.07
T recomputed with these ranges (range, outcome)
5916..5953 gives 16.2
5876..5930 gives 16.55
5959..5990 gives 15.92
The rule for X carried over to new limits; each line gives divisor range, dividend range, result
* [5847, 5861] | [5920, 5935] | 1.12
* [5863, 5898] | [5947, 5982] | 1.05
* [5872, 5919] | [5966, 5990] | 1.04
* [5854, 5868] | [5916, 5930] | 1.03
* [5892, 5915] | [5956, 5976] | 1.10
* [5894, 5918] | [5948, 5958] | 1.00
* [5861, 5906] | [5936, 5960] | 1.06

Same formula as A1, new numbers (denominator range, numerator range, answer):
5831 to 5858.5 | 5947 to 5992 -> 1.05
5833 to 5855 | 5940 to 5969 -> 1.10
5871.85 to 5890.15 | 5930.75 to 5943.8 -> 1.11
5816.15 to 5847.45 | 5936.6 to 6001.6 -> 1.07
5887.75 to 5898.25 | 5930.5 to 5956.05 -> 1.29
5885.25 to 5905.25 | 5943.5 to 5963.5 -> 1.15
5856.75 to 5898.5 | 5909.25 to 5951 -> 1.09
